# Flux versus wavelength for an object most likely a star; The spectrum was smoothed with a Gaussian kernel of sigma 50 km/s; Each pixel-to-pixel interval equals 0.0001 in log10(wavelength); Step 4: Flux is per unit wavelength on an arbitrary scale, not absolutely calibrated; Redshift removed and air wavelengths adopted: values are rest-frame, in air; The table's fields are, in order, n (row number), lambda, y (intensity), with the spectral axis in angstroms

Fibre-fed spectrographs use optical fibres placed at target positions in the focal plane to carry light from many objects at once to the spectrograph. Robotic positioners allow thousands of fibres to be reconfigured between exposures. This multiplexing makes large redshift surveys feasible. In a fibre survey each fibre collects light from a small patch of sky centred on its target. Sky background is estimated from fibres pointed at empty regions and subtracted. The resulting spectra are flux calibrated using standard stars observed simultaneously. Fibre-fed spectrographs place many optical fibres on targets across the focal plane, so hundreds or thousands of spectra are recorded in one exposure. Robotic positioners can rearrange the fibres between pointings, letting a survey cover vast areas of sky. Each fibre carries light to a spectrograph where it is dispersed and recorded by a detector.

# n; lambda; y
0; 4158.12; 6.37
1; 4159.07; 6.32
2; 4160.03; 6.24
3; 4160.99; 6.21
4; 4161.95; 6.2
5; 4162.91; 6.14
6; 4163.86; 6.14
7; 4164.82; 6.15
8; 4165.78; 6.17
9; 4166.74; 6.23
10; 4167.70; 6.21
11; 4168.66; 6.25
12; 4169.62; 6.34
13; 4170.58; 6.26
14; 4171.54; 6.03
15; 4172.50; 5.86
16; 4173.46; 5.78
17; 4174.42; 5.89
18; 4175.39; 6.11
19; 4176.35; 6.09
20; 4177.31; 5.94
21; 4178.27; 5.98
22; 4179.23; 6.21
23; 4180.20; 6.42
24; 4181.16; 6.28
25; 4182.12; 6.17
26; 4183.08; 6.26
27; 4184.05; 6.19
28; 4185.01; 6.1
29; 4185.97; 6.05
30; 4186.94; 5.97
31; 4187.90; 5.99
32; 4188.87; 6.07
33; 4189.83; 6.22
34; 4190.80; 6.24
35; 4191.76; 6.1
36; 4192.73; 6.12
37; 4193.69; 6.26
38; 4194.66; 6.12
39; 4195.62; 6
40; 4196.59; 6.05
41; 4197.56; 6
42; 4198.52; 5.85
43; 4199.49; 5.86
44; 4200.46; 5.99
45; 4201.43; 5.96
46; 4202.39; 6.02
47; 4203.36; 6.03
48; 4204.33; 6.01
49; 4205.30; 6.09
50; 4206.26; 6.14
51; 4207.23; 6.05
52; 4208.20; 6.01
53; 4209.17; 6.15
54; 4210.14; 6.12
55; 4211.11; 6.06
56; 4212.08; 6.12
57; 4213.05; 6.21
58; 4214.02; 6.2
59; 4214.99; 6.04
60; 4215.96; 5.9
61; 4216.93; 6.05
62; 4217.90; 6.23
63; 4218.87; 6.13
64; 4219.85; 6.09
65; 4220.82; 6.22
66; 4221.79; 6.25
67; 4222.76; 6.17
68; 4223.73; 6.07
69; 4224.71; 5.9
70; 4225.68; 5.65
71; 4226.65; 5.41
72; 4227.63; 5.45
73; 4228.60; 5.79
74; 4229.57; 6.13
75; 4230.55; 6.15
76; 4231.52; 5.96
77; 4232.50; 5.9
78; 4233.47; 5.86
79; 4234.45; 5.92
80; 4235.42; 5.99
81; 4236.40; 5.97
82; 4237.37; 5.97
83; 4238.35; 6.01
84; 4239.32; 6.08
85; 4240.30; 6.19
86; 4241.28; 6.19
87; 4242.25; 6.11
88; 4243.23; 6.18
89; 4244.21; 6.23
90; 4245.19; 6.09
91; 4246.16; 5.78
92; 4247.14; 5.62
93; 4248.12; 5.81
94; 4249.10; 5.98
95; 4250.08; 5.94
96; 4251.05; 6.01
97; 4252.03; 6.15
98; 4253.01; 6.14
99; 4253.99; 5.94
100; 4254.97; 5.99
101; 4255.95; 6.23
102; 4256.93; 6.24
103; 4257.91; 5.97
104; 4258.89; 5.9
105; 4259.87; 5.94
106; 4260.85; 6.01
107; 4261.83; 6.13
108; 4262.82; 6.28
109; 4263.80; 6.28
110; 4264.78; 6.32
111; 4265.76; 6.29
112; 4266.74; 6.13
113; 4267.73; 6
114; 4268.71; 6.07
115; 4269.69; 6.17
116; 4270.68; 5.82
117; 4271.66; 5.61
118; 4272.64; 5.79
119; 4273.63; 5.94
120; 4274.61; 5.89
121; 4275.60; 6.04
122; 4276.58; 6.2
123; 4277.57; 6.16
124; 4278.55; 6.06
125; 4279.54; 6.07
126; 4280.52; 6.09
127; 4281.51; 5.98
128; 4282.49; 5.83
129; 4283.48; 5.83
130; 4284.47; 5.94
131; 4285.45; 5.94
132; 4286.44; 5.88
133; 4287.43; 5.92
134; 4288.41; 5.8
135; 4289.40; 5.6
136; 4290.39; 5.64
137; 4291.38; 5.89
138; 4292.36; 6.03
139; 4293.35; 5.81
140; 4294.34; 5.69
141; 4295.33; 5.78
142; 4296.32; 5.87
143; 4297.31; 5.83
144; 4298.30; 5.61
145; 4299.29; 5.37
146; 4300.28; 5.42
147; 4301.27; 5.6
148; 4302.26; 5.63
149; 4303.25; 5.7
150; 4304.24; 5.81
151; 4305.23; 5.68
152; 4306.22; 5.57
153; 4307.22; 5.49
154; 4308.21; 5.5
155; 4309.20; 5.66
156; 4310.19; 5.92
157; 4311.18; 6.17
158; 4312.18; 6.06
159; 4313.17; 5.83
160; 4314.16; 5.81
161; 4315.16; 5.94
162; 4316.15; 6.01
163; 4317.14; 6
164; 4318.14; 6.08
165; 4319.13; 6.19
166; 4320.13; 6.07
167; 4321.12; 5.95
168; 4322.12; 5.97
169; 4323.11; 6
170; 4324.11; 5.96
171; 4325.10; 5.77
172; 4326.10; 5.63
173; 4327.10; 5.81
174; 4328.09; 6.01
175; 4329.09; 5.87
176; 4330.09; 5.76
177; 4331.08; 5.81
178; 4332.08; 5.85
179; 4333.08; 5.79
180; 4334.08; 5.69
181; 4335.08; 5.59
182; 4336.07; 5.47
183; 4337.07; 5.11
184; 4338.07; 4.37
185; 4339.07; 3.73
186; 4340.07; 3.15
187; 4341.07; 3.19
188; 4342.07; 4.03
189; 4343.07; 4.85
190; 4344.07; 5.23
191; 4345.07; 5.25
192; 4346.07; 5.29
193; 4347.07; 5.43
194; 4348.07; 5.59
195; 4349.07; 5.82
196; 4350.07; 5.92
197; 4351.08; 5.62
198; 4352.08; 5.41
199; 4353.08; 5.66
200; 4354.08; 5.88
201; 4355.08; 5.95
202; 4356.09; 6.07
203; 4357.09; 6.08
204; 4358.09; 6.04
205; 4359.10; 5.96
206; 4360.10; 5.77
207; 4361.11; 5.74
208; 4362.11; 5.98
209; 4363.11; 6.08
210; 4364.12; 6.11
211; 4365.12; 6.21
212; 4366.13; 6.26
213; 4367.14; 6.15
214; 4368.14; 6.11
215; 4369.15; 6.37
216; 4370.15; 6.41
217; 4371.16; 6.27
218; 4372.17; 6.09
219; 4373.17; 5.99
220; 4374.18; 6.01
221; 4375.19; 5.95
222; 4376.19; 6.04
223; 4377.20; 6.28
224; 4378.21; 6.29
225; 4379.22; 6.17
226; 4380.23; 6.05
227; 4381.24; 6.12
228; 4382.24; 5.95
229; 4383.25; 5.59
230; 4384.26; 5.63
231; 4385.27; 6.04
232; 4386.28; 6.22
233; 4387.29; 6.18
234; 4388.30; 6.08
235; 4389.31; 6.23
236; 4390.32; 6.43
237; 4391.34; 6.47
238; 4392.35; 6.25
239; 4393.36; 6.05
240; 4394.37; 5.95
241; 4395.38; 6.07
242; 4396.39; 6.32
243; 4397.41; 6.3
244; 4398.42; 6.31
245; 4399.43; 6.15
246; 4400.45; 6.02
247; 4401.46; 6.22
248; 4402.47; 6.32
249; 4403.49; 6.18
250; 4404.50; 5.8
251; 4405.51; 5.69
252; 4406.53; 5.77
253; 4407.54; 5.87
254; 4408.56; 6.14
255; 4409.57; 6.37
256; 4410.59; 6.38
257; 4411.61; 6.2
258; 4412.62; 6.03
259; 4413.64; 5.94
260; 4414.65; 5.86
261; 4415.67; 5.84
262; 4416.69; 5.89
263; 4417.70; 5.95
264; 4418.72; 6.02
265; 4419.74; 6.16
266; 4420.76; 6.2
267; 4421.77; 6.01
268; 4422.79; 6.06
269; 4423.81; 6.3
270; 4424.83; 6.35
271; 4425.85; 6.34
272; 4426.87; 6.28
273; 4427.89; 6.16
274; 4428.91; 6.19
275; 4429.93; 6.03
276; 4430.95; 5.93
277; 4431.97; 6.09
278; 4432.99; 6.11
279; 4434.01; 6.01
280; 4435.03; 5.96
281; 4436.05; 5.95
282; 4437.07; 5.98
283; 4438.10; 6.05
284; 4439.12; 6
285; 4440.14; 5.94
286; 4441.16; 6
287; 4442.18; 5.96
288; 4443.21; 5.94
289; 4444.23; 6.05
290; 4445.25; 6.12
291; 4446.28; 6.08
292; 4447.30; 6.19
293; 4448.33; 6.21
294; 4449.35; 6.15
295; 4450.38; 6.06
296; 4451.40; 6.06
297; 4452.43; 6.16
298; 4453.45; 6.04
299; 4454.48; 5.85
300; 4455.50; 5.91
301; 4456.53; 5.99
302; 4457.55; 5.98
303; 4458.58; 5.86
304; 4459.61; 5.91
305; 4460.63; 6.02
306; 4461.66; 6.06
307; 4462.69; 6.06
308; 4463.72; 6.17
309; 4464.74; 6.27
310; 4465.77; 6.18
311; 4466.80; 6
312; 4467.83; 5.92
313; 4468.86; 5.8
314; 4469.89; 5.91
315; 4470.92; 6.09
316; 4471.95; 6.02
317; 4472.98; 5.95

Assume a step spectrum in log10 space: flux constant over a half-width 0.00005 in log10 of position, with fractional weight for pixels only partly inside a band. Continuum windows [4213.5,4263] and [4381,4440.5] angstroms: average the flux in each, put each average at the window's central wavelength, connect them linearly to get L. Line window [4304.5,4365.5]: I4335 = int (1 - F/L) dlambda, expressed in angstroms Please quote 4.4 angstroms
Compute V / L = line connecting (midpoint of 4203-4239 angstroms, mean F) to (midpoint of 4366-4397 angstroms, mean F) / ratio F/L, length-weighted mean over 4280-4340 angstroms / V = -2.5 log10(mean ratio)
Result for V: 0.065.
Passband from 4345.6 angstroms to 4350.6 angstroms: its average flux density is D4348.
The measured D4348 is 5.61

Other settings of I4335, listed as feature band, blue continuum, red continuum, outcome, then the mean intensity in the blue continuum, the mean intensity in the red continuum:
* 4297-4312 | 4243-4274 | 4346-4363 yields 0.63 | 6.03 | 5.8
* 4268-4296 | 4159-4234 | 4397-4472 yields 0.72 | 6.07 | 6.06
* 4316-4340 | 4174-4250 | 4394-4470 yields 1.65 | 6.04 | 6.06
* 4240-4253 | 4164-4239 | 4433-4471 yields 0.06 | 6.05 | 6.02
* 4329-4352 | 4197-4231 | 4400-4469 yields 3.42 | 6.01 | 6.05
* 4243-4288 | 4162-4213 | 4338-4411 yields -0.19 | 6.1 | 5.84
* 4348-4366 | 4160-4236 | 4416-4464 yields 0.48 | 6.06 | 6.06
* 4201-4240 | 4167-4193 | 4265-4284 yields 0.35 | 6.12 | 6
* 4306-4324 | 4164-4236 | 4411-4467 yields 0.44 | 6.06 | 6.06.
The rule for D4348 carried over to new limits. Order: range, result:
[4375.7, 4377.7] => 6.15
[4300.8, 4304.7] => 5.69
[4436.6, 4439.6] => 6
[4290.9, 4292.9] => 5.98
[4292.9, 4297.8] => 5.79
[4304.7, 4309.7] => 5.58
